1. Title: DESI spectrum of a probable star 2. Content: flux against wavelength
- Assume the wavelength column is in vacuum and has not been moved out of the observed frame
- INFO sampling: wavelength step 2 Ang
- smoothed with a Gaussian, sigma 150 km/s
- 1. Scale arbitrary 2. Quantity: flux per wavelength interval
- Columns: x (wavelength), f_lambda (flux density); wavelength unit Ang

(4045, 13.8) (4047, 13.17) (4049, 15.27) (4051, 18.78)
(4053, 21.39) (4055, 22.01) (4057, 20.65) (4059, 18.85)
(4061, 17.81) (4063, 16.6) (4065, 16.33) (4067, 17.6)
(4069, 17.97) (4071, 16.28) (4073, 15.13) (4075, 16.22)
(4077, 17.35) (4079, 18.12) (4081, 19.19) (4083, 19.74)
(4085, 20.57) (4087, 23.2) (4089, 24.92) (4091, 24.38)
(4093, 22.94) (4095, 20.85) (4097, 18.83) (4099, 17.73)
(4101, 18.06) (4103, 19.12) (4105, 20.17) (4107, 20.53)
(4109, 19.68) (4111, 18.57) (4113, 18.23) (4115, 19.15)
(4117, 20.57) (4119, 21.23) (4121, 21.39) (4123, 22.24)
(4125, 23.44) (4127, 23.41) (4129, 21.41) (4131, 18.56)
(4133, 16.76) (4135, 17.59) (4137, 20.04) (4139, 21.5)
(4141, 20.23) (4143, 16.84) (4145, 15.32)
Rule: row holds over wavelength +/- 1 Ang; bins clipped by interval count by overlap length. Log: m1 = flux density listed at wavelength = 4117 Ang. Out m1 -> 20.57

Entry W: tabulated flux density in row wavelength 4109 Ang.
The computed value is 19.68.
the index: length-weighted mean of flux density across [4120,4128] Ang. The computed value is 22.6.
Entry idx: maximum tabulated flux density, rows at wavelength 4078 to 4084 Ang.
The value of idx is 19.74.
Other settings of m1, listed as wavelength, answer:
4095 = 20.85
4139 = 21.5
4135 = 17.59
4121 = 21.39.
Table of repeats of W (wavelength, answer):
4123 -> 22.24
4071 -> 16.28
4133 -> 16.76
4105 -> 20.17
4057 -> 20.65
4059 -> 18.85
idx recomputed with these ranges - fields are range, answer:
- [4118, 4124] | 22.24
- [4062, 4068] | 17.6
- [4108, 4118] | 20.57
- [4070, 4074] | 16.28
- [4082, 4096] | 24.92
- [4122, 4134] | 23.44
